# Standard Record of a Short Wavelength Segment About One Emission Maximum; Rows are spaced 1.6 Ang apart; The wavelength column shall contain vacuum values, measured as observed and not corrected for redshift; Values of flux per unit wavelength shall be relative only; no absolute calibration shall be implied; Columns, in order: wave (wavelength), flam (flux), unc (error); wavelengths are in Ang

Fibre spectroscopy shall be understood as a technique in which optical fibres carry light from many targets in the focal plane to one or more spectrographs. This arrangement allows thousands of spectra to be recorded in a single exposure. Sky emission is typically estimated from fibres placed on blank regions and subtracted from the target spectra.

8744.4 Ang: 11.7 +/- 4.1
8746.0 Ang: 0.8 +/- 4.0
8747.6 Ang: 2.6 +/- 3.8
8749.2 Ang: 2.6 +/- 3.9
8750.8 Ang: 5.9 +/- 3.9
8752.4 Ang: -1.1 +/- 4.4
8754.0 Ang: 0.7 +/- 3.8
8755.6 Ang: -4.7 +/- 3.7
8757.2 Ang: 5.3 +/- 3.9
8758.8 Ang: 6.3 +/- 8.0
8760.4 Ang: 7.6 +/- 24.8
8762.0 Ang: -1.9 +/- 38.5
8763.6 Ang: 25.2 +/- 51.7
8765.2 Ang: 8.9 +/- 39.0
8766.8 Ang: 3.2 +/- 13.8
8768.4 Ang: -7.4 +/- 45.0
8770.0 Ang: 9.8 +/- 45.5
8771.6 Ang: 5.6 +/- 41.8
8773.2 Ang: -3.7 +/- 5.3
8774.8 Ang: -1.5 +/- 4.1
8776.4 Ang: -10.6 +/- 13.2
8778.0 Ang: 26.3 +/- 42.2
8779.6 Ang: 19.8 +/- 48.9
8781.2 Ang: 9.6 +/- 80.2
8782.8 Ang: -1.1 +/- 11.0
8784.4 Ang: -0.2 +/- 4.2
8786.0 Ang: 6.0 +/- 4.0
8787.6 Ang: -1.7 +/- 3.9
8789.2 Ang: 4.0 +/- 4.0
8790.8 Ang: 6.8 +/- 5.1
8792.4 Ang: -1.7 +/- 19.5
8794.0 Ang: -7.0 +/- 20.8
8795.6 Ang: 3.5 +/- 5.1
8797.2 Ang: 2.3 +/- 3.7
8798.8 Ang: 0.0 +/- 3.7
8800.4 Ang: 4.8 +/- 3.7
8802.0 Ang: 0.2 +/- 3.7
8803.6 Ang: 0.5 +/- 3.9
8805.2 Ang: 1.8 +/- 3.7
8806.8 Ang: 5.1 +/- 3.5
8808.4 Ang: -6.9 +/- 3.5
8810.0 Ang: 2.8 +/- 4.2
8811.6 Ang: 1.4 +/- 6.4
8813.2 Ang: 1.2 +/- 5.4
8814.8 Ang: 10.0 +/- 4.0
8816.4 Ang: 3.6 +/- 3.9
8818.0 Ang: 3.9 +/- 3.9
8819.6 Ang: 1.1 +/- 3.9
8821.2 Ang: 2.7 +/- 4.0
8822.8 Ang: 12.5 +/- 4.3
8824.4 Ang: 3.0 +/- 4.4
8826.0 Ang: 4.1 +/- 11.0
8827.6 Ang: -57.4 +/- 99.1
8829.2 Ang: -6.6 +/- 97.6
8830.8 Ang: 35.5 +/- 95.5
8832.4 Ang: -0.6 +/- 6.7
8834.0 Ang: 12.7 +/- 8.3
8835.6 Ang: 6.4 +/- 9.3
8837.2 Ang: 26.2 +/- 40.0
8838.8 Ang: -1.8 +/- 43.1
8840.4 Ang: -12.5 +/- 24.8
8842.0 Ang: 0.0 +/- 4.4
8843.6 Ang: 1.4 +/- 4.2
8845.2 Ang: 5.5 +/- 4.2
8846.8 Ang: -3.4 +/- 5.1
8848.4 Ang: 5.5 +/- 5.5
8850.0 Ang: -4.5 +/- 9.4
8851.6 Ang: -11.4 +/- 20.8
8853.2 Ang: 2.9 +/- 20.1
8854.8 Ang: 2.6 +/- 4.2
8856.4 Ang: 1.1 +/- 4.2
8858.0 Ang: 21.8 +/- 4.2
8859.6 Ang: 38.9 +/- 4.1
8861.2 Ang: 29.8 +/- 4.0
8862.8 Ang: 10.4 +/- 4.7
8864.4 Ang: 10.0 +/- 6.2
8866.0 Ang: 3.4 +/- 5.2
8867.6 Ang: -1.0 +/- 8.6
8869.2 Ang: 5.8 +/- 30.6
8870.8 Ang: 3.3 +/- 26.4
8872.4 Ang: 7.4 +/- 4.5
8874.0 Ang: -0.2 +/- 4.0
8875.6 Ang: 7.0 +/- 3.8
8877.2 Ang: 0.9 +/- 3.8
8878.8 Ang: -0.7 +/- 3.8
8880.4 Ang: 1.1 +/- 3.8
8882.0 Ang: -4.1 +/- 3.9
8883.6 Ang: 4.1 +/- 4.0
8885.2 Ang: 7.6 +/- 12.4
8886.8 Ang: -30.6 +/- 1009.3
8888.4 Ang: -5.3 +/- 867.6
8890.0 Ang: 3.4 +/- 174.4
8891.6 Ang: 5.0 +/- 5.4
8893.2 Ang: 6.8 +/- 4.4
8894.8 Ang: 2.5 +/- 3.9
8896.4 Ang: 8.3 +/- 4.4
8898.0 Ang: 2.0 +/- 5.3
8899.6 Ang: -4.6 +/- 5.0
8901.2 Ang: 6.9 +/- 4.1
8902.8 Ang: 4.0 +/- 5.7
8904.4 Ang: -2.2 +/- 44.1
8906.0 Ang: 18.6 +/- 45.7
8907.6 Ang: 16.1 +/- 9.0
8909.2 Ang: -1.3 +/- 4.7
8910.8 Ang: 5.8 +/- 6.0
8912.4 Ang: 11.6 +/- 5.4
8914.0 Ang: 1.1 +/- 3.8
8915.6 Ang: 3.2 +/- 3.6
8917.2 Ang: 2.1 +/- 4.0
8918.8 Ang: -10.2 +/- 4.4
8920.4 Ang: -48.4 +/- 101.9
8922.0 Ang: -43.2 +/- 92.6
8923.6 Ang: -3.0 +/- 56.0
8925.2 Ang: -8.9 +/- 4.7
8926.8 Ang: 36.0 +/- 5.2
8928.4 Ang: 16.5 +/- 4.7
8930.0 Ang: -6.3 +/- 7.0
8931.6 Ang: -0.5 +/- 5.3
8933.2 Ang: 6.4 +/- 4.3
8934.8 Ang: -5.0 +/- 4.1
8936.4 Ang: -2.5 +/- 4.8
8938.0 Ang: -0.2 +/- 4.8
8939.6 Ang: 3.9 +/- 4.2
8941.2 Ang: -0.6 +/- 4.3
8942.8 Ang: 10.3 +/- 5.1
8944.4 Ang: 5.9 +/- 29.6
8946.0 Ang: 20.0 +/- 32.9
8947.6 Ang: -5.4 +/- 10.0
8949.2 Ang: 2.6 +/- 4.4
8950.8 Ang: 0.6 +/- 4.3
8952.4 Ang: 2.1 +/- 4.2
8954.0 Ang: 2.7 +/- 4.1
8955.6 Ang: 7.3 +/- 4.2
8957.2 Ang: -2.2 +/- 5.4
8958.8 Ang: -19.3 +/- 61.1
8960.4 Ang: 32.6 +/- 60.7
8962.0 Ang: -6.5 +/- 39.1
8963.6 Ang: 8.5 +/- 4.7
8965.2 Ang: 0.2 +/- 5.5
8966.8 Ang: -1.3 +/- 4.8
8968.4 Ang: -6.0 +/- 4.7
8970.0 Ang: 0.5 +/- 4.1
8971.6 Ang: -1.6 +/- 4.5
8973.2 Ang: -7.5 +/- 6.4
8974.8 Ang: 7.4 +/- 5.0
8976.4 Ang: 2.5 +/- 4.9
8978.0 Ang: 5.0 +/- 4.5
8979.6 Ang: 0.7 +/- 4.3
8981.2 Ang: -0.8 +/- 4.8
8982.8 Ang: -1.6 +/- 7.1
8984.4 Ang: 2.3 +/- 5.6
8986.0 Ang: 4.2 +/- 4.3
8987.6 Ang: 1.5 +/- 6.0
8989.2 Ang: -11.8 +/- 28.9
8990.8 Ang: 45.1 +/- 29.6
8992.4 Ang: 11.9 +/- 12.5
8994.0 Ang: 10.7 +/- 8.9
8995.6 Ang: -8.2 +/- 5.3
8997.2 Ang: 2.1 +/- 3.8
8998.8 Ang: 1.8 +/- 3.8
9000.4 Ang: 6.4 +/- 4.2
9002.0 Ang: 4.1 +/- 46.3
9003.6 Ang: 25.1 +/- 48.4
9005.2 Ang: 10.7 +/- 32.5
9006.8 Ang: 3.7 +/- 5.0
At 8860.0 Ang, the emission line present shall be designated H-gamma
